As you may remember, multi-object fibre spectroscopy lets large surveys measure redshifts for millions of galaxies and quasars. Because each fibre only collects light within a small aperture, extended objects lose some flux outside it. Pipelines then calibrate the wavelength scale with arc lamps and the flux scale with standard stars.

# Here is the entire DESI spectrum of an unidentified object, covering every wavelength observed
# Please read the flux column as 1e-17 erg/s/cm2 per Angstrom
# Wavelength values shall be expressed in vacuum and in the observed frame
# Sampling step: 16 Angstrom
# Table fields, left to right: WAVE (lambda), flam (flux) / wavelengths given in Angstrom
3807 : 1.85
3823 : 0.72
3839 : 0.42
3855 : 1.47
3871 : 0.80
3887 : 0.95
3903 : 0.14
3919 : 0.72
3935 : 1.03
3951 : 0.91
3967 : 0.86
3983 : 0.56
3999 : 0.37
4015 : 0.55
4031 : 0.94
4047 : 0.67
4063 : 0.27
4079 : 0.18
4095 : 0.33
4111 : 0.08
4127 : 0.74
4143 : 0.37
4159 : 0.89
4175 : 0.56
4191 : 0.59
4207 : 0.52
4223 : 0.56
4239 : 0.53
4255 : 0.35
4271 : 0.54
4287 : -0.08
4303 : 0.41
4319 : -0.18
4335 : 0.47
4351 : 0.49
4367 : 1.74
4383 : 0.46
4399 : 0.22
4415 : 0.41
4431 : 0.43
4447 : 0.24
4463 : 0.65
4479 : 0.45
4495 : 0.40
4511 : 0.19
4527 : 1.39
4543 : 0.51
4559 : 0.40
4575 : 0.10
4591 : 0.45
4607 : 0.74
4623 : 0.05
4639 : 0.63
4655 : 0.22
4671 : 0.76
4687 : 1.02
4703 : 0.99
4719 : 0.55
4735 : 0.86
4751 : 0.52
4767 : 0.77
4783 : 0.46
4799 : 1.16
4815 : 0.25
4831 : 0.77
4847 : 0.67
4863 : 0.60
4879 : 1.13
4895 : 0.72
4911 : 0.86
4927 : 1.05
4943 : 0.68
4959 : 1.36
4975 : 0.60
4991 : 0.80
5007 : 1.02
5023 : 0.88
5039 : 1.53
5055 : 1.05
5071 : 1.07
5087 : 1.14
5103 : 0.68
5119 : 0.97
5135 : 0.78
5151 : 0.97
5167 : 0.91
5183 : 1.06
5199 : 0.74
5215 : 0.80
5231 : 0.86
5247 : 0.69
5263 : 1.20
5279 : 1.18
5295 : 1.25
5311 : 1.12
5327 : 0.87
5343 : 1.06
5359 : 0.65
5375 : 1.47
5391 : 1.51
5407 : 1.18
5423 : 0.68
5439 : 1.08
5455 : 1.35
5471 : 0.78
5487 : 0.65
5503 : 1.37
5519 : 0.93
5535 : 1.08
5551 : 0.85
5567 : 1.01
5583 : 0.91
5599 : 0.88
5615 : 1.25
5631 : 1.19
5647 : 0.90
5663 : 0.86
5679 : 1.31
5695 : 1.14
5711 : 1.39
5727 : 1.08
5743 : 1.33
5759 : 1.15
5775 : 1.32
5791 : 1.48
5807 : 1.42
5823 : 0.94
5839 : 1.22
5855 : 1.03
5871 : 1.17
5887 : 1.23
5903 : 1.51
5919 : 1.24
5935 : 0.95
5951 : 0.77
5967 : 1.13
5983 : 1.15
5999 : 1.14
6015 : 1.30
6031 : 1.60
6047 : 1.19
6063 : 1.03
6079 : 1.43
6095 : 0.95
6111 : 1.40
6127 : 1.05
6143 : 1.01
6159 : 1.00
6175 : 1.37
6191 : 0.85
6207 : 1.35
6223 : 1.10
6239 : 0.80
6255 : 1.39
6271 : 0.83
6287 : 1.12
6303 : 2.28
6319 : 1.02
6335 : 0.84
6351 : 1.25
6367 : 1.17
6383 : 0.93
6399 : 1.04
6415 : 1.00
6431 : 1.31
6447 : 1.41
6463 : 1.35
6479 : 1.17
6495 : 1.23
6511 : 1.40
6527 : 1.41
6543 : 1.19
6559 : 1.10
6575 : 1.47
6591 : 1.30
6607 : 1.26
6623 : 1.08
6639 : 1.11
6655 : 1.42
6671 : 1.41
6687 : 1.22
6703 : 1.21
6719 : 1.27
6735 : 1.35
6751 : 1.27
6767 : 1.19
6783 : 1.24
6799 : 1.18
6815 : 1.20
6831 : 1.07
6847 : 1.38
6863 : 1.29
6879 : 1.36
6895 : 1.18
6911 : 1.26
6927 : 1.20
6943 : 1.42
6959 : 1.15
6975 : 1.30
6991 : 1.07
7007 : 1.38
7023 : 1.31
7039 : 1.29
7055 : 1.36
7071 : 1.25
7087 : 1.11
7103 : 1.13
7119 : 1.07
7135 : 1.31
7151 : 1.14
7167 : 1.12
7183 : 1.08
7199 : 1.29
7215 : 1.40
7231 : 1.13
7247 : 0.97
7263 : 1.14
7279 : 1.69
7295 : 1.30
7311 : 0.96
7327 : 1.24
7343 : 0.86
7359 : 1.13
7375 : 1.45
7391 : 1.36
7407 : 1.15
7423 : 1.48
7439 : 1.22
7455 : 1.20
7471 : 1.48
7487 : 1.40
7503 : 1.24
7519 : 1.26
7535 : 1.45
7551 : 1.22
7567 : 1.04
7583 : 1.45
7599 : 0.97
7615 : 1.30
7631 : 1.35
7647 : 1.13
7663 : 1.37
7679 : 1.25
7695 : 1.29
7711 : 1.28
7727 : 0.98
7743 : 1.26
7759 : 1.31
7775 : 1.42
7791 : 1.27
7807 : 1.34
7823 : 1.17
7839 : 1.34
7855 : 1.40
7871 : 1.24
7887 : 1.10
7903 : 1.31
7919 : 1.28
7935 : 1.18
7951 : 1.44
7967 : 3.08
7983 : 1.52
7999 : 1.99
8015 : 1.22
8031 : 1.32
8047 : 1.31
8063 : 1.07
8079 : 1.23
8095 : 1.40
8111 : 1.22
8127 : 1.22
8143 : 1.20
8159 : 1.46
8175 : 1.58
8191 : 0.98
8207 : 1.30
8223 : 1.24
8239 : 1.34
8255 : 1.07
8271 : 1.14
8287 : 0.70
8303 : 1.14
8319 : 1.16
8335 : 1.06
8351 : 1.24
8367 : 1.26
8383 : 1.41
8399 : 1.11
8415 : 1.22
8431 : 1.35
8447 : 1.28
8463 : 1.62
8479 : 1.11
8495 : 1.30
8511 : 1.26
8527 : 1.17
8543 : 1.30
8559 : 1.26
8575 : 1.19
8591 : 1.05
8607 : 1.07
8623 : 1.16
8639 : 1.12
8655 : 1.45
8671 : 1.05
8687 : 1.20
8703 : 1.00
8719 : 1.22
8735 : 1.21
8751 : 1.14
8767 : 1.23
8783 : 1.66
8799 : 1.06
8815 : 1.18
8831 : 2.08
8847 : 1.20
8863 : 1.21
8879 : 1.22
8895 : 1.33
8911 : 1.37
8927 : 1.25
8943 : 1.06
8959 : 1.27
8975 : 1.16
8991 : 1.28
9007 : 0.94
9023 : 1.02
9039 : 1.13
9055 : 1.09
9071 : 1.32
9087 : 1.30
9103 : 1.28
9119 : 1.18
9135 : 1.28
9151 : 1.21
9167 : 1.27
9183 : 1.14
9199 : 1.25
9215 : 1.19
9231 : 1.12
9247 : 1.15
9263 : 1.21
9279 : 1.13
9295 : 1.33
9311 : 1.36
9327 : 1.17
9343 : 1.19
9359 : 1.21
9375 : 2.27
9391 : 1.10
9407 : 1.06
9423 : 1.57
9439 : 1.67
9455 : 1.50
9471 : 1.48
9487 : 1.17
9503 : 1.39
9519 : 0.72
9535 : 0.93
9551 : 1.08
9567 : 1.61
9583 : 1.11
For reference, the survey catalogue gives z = 0.214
